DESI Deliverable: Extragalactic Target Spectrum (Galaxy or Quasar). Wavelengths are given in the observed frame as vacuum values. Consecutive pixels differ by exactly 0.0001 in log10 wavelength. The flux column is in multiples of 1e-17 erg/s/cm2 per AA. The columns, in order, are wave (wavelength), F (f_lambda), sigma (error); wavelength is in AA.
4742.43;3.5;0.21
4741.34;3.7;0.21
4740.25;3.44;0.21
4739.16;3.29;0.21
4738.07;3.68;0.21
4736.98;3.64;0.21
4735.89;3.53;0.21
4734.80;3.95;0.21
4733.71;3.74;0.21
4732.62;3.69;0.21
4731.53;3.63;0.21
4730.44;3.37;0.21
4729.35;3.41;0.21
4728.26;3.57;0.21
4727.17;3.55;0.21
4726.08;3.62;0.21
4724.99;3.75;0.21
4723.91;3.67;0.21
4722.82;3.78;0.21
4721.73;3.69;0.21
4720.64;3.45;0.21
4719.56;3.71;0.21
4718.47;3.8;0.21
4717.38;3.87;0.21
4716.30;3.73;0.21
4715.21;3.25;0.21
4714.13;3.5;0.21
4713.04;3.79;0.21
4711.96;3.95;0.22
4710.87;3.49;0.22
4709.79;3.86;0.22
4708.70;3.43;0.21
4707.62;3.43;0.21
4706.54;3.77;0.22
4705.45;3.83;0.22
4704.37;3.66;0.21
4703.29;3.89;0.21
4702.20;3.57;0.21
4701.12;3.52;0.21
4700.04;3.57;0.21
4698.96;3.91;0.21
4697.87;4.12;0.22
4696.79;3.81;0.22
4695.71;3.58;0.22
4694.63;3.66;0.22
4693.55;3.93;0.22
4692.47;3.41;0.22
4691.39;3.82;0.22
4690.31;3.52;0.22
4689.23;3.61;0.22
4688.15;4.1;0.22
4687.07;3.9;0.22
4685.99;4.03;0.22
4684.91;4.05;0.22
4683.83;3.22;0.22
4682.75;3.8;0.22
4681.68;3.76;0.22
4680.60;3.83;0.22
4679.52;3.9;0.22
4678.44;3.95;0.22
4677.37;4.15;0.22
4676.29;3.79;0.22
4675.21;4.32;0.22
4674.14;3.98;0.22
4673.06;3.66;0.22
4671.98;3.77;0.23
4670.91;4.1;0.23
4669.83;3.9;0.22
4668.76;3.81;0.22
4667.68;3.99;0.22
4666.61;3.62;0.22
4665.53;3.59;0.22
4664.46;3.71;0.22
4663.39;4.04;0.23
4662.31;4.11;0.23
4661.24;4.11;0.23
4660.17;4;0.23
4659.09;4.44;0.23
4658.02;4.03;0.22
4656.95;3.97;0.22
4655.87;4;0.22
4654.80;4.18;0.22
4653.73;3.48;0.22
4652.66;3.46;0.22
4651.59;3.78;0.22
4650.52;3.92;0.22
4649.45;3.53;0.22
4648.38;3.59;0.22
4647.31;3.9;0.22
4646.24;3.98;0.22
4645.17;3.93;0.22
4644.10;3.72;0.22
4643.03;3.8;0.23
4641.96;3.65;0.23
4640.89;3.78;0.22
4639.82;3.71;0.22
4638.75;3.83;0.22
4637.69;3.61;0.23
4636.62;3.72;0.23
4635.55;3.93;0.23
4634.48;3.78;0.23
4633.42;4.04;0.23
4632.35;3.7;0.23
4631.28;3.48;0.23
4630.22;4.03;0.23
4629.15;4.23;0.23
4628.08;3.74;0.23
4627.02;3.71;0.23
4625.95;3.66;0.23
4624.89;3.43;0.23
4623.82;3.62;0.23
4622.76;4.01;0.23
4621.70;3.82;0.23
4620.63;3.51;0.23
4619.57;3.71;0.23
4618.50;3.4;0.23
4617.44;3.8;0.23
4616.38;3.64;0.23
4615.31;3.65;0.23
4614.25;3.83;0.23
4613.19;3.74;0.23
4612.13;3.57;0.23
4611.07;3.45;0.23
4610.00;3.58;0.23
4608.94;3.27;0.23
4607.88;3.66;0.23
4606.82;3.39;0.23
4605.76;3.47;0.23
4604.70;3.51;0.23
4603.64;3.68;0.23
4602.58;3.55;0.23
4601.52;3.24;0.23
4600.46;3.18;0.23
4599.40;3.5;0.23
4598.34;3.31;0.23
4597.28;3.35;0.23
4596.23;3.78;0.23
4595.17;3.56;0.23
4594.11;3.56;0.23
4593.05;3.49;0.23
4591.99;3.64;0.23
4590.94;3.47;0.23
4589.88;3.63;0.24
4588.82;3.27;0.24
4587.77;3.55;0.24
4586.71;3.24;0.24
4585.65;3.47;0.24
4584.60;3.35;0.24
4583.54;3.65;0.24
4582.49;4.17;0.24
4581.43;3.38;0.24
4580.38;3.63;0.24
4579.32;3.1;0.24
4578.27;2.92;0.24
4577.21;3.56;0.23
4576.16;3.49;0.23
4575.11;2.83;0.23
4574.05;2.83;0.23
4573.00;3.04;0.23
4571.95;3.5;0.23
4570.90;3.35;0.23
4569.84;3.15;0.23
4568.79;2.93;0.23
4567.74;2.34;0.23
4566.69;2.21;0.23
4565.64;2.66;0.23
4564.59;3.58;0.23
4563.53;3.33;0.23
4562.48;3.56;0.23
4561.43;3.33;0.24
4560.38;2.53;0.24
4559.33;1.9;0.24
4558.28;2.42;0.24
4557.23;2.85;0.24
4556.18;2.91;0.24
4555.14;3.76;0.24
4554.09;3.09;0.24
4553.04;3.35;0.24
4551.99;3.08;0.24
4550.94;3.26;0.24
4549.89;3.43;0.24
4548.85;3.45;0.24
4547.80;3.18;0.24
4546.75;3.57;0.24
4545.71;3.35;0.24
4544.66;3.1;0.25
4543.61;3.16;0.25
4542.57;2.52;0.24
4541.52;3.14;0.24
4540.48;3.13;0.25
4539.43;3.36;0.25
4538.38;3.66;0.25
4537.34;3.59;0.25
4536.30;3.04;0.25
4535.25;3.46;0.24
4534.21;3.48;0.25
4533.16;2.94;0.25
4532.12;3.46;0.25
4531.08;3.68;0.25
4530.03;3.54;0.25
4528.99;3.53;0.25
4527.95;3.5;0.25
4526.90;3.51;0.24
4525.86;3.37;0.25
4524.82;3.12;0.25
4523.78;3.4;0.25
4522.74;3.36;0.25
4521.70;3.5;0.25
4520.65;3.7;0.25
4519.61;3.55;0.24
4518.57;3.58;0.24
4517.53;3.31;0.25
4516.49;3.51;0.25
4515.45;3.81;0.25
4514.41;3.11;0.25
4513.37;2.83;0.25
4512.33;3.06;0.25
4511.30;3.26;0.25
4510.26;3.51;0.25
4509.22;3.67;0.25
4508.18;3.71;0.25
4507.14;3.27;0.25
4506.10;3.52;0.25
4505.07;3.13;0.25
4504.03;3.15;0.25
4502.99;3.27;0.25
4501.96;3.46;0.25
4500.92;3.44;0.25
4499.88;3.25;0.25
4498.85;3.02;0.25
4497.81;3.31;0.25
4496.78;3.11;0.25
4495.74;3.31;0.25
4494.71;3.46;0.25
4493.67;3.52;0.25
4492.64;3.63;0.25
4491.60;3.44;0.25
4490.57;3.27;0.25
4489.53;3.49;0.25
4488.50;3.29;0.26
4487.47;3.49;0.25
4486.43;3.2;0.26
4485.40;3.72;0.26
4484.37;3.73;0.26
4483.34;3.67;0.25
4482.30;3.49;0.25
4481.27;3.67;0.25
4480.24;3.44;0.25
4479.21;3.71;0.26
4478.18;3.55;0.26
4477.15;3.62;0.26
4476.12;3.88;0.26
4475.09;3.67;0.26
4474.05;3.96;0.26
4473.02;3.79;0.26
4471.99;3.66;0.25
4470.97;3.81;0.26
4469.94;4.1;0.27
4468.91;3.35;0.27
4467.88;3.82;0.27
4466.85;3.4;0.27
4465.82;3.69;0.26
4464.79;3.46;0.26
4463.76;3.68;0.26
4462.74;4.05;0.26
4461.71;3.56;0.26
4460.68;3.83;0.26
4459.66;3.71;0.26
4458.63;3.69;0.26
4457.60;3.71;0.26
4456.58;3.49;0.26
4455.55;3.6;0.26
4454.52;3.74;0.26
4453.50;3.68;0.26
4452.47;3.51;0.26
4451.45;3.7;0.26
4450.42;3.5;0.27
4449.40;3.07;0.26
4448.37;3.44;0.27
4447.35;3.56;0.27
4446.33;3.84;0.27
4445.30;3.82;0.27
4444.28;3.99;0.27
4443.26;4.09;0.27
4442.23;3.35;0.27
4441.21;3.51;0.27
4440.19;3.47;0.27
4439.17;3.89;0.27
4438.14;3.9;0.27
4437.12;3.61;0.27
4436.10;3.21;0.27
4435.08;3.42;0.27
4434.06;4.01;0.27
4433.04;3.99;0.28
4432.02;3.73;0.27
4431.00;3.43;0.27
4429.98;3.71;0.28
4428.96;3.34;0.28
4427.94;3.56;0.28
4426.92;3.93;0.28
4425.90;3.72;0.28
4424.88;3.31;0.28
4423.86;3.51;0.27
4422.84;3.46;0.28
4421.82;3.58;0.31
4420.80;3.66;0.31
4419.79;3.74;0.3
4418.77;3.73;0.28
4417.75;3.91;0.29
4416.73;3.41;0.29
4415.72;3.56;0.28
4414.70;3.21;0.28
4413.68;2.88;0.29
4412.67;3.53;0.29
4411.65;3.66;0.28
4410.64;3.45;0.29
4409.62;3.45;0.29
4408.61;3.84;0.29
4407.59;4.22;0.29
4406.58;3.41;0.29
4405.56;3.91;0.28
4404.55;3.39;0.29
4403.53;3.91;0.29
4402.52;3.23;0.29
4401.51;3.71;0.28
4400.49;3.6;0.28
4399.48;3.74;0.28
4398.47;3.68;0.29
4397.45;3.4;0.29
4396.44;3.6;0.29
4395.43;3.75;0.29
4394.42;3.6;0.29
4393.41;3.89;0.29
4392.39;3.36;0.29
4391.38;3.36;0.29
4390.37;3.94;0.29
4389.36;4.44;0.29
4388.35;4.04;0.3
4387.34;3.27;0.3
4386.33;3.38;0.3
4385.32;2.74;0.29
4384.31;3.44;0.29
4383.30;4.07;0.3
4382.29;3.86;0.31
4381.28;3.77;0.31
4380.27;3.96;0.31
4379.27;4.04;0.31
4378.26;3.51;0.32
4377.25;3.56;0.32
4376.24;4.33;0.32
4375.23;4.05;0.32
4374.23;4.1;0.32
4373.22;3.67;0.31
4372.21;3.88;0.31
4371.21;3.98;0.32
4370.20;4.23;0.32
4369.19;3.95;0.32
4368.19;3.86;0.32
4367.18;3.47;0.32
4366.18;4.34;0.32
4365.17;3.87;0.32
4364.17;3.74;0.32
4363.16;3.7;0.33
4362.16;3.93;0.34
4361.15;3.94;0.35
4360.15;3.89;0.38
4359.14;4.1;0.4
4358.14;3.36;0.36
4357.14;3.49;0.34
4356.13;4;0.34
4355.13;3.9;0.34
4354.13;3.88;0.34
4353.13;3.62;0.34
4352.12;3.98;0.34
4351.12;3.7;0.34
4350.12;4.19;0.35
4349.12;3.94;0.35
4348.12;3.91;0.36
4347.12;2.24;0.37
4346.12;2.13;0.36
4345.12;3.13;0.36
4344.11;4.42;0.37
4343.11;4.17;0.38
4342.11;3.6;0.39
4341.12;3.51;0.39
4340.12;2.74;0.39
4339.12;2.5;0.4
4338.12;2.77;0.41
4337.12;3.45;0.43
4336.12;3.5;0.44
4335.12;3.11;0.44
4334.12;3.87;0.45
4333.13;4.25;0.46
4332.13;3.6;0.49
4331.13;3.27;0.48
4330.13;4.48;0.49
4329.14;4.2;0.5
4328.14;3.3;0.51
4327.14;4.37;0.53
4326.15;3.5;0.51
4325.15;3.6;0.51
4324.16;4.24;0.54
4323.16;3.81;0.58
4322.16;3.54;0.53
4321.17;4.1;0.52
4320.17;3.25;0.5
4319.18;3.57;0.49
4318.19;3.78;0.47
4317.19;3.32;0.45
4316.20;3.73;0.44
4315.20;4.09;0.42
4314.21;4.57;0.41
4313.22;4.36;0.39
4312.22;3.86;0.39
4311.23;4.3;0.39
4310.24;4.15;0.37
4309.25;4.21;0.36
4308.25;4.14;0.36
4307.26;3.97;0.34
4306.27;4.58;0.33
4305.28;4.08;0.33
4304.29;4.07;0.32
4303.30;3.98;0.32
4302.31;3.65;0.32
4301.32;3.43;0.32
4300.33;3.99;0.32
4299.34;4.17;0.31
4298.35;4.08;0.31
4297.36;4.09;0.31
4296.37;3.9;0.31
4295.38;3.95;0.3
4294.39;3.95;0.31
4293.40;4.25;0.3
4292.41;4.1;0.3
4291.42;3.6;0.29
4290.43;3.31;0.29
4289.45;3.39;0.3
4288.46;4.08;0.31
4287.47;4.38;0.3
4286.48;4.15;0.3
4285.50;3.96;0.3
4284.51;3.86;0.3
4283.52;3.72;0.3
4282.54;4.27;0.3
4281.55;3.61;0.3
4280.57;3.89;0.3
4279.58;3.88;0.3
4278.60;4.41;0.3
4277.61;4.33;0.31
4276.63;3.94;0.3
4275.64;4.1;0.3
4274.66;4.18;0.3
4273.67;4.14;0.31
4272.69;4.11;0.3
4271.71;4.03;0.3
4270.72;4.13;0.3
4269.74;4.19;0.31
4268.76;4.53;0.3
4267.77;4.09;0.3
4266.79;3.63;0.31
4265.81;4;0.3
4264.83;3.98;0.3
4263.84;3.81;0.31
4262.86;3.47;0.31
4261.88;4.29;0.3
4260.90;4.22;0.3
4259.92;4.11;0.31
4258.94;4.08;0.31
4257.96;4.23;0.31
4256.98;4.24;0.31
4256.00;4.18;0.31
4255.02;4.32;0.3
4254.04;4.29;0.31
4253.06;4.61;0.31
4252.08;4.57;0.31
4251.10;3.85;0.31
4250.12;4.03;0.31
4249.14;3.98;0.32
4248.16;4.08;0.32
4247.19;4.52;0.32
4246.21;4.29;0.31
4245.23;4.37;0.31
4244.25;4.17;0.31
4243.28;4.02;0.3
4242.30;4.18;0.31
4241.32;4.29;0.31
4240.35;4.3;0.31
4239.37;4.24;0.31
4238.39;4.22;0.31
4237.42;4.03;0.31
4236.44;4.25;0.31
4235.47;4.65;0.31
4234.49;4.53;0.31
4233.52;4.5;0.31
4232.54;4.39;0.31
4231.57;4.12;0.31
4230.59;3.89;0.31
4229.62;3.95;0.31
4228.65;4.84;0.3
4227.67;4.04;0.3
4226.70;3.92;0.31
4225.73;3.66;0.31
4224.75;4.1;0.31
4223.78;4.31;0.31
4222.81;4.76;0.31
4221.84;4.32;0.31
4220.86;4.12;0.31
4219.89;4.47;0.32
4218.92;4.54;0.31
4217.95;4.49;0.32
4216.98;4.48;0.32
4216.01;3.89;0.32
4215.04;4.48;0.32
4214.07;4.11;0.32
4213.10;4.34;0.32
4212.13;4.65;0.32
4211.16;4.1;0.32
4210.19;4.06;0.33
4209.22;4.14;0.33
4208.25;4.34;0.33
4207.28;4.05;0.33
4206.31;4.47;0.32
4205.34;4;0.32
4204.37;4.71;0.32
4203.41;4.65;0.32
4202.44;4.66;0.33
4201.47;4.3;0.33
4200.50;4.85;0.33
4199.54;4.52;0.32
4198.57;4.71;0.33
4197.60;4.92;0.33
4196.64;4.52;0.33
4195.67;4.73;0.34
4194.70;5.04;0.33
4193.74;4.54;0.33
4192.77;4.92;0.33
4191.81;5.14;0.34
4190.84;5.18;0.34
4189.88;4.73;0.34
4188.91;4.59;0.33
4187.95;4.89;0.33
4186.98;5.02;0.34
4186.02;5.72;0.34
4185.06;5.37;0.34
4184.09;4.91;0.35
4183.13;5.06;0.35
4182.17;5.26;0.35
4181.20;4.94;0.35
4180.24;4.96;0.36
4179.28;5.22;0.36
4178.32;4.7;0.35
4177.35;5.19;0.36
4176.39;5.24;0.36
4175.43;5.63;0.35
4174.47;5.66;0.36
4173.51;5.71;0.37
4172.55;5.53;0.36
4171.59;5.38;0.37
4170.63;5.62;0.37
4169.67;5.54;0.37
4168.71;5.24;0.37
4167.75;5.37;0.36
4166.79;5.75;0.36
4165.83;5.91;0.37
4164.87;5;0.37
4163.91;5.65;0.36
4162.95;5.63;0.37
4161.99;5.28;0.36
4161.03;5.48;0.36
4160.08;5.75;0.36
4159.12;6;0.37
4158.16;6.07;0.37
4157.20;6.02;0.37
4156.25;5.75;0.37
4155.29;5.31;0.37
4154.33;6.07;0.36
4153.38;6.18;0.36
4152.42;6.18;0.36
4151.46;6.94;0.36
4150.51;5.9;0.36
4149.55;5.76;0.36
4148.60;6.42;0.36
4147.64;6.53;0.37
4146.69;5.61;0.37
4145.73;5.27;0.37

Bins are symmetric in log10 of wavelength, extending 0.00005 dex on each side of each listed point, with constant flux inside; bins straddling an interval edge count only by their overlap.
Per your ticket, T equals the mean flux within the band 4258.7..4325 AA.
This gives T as 3.98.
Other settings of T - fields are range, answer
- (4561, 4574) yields 3.07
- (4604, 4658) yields 3.72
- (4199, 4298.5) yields 4.17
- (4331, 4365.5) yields 3.59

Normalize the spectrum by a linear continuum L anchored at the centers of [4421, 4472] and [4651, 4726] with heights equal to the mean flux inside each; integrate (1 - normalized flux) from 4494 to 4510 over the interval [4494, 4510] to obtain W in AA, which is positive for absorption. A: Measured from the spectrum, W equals 1.46 AA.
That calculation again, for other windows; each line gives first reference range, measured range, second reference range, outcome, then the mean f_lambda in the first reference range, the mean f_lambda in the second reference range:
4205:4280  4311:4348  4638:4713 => 4.5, 4.2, 3.81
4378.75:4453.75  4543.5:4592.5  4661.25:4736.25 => 6.5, 3.63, 3.75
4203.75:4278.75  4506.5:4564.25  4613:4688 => 9.5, 4.21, 3.82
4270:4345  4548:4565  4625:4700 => 3.2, 3.88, 3.83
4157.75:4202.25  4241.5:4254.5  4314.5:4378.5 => 1.0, 5.2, 3.71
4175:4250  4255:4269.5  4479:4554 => 0.9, 4.52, 3.38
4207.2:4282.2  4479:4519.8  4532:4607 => 0.7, 4.19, 3.26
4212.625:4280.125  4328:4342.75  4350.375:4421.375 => 1.6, 4.2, 3.73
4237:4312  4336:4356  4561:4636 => 2.4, 4.08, 3.48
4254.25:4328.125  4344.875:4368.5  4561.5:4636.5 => 1.2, 3.99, 3.48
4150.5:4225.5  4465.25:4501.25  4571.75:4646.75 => 4.2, 5.01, 3.58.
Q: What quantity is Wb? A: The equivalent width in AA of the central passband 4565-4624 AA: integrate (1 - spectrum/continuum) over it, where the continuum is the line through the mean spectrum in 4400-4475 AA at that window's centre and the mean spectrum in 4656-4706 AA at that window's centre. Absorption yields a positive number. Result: 5.63 AA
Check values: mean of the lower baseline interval 3.63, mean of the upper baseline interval 3.85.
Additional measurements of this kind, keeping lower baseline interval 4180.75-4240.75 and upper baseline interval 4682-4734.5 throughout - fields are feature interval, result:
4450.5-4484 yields 3.4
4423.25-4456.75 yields 4.1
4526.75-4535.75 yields 1.2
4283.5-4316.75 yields 2.7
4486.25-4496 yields 1.5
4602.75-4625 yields 1.4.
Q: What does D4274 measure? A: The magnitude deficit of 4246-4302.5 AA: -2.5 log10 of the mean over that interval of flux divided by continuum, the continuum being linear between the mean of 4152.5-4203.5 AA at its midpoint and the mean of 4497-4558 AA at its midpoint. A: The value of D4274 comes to 0.17 mag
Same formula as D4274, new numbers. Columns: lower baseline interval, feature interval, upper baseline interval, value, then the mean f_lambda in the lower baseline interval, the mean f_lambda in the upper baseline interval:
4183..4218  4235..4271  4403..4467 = 0.06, 4.63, 3.63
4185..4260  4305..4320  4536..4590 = 0.01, 4.4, 3.19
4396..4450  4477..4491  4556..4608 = -0.02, 3.61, 3.26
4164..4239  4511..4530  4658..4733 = 0.20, 4.71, 3.77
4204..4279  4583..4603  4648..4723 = 0.12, 4.21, 3.79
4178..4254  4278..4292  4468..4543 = 0.09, 4.48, 3.44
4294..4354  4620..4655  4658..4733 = 0.00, 3.77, 3.77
